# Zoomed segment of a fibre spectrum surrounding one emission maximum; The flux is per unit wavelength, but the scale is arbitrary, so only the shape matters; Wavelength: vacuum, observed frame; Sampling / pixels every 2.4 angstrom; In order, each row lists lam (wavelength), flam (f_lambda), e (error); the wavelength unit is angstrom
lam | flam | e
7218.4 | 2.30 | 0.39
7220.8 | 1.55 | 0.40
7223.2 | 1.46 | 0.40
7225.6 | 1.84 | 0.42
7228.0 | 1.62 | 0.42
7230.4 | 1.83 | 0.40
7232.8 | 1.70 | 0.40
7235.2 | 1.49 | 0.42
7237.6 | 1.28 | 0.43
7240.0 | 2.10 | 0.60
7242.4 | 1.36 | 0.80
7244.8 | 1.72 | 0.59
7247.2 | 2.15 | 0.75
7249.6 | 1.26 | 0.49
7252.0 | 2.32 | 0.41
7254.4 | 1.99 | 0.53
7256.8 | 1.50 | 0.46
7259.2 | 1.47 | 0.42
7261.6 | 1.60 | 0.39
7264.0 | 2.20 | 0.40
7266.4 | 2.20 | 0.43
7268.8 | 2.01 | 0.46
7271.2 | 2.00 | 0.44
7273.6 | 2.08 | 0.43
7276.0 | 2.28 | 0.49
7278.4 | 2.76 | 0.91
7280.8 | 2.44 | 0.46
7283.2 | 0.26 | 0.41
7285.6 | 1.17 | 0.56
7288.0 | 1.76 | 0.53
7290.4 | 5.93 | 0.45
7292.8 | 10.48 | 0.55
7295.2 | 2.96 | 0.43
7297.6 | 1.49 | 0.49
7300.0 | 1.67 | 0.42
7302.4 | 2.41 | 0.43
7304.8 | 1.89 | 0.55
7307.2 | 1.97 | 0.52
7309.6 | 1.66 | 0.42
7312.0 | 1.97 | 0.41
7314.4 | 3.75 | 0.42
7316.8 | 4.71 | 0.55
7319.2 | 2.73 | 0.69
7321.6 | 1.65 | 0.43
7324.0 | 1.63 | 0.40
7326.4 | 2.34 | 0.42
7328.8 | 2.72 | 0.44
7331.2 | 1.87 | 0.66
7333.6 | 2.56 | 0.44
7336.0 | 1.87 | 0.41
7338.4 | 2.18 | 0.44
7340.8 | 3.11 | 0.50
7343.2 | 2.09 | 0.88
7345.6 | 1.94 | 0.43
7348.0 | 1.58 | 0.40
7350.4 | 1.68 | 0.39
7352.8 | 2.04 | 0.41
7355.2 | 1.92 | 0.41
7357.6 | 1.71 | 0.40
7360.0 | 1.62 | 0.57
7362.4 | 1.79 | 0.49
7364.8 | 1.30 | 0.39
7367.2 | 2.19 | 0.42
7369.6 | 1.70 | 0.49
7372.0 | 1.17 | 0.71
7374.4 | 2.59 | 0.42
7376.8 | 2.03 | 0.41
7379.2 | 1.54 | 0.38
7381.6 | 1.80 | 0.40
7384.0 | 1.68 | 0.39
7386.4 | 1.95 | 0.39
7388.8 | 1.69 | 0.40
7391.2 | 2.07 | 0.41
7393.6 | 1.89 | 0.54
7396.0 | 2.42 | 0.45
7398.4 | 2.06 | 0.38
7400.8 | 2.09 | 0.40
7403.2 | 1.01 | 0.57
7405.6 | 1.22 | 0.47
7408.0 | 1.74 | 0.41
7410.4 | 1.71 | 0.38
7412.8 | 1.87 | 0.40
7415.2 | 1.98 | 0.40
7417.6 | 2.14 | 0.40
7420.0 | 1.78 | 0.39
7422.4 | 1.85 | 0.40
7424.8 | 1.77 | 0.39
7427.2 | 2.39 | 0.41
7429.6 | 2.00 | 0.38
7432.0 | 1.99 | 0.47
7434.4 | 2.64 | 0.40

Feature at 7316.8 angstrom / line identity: [N II]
